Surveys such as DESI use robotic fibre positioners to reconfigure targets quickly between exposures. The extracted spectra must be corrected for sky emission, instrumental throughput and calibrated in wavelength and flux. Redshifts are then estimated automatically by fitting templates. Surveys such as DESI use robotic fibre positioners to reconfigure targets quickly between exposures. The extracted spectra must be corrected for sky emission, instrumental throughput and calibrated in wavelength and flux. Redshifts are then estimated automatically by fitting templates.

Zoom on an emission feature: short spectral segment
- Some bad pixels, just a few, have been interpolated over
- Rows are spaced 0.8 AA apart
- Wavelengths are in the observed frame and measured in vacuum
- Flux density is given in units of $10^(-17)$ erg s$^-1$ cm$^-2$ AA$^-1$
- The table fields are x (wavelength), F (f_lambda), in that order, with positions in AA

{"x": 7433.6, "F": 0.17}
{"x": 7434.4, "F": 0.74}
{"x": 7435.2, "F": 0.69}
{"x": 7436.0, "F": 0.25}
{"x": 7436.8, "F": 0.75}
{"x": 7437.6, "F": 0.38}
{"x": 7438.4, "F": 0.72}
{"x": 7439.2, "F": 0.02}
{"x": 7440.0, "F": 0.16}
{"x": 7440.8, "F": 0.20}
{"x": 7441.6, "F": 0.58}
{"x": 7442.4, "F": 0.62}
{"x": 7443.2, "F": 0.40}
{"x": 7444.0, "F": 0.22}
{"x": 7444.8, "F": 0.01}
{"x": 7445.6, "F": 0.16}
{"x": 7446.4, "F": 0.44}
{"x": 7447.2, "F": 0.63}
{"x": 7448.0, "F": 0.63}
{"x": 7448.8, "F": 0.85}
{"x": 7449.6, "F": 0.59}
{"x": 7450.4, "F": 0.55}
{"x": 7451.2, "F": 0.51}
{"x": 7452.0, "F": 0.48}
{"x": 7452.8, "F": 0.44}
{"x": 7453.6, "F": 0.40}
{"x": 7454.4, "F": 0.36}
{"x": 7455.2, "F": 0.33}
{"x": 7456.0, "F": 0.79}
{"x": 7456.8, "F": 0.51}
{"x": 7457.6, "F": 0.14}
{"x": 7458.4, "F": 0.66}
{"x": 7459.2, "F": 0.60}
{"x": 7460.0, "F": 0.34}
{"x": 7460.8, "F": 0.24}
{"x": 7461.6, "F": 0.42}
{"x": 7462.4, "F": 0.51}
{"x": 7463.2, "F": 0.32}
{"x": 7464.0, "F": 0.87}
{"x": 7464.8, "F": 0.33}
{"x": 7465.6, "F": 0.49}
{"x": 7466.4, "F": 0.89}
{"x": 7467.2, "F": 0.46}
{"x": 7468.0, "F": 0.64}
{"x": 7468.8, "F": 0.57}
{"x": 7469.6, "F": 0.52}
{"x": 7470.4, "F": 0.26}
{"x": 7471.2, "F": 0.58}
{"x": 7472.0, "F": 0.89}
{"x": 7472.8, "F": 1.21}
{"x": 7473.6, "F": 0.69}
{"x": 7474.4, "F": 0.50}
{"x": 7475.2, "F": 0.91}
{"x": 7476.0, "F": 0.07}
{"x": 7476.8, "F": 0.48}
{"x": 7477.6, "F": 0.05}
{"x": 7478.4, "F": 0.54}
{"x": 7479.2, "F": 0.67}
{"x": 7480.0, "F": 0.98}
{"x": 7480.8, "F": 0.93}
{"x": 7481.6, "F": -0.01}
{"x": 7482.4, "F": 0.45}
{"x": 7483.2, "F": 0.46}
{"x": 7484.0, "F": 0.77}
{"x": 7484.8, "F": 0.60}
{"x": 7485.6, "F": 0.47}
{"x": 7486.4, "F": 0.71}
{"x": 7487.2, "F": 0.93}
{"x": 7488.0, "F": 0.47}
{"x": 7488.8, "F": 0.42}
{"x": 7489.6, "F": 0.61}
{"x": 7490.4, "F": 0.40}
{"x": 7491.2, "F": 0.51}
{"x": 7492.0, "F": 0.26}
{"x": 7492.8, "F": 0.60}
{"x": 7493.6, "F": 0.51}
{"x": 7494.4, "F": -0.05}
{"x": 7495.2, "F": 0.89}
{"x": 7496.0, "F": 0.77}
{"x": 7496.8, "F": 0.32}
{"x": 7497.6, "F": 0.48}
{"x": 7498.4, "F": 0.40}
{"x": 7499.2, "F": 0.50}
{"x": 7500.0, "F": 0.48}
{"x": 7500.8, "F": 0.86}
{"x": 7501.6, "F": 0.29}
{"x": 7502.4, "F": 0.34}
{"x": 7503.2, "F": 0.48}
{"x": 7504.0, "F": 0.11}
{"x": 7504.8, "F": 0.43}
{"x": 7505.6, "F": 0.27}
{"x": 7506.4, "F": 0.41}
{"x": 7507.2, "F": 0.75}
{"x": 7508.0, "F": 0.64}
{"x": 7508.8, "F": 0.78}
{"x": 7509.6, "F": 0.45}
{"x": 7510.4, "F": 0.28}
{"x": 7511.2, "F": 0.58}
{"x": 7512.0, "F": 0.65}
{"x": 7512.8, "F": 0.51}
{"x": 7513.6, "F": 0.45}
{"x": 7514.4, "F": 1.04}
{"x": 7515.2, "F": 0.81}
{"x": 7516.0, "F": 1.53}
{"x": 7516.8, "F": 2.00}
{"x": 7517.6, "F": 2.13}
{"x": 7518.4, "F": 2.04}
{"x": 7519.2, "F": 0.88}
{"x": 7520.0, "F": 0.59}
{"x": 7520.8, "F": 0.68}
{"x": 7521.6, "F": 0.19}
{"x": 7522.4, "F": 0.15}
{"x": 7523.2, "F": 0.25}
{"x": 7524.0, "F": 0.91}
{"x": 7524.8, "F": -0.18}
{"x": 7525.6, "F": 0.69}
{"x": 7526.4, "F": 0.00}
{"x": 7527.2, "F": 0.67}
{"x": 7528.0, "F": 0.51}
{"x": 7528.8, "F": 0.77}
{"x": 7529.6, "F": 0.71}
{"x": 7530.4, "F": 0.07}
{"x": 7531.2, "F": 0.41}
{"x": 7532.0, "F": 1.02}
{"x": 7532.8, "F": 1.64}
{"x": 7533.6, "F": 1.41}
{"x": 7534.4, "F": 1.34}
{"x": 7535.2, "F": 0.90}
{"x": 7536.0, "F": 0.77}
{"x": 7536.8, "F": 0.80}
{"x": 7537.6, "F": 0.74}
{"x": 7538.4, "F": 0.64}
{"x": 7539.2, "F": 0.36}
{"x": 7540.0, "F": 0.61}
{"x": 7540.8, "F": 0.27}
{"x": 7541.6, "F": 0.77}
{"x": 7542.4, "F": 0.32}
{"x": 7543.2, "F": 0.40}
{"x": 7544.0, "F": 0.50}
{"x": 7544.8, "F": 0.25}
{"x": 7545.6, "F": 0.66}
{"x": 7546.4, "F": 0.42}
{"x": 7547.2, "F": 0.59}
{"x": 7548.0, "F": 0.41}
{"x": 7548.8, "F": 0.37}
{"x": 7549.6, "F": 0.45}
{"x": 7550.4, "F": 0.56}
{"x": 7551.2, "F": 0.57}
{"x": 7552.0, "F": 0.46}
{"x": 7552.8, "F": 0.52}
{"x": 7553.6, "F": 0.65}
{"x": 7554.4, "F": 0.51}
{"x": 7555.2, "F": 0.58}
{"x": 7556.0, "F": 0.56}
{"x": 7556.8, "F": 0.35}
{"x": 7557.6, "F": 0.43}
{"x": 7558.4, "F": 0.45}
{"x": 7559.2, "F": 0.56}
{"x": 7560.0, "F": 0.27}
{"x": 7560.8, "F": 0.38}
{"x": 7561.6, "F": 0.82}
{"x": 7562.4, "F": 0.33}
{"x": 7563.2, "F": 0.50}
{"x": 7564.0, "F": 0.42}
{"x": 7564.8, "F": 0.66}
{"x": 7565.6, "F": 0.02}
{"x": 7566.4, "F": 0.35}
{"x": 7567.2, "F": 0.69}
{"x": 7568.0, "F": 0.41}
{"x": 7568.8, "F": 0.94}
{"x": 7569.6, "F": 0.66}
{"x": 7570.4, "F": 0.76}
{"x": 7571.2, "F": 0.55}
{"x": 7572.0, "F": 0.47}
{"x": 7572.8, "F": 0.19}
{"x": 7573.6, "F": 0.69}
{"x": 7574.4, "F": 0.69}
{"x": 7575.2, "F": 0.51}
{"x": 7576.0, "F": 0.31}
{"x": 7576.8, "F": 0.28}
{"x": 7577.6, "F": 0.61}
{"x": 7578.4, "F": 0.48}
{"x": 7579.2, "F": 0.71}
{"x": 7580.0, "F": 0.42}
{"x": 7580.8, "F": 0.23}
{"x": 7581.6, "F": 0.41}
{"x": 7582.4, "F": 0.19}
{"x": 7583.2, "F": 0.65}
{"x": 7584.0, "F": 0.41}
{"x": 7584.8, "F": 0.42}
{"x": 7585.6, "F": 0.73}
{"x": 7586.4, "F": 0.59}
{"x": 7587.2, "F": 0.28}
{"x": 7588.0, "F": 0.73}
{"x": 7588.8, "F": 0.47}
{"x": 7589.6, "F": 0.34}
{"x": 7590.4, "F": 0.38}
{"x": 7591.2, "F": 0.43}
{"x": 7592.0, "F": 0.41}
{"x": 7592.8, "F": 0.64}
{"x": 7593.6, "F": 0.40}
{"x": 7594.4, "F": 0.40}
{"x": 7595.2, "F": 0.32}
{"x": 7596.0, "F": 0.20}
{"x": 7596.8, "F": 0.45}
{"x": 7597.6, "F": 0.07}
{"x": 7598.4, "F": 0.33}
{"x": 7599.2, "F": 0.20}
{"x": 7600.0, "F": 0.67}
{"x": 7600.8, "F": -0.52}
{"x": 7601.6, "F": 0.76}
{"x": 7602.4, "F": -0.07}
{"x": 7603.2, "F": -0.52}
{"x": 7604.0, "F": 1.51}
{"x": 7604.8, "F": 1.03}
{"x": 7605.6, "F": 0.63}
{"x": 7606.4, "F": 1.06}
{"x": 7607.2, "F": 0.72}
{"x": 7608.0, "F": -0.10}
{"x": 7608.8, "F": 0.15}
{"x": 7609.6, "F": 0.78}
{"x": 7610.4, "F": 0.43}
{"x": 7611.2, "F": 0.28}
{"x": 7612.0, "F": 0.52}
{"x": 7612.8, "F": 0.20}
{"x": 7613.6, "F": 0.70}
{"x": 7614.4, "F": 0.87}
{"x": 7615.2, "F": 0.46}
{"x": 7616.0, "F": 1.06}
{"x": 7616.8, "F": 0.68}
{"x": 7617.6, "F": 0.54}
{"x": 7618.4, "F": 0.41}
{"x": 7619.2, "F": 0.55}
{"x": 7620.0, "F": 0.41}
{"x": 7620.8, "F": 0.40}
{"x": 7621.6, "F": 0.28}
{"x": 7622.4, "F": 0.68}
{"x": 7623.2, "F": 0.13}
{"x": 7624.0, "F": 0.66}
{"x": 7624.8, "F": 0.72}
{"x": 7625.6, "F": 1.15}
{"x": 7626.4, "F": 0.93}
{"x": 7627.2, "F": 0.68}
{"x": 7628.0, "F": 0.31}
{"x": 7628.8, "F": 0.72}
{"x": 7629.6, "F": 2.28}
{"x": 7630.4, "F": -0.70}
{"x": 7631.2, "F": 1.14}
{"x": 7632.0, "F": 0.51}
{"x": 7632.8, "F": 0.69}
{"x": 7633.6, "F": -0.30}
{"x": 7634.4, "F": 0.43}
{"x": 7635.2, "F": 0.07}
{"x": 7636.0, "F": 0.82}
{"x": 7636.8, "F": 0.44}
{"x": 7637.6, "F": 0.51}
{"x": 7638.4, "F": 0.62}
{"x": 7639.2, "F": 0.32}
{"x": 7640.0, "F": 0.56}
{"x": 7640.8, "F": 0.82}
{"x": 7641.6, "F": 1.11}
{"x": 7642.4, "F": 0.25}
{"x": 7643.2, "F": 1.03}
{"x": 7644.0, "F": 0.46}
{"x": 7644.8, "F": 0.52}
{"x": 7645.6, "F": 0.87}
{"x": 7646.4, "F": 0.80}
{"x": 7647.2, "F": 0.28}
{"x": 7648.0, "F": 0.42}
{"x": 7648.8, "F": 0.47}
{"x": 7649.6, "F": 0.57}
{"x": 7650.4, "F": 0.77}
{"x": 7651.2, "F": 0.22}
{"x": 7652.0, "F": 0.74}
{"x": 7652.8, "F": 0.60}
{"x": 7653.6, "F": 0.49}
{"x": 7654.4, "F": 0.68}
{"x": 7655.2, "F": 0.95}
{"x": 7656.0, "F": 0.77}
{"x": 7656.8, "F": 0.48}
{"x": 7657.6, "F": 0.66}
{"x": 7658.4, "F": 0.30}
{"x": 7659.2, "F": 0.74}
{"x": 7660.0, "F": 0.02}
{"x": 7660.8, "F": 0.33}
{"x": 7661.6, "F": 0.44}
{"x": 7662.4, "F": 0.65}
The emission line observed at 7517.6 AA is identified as [S II] 6716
